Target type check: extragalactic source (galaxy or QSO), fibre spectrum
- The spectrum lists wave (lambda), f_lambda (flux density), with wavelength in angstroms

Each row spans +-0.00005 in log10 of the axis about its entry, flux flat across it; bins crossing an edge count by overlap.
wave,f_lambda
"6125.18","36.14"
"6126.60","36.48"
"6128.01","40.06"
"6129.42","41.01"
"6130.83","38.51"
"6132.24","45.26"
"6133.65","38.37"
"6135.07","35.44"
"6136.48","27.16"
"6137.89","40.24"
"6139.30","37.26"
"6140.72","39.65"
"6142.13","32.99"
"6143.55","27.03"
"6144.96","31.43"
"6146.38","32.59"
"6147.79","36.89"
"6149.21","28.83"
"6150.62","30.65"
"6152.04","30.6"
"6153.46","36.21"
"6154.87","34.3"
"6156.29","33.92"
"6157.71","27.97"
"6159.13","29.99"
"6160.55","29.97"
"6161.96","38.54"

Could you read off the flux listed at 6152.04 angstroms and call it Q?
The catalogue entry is 30.6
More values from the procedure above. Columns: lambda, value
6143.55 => 27.03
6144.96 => 31.43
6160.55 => 29.97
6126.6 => 36.48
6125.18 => 36.14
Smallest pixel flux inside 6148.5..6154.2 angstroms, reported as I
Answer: 28.83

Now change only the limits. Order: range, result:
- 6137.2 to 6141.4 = 37.26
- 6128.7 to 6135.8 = 35.44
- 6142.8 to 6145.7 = 27.03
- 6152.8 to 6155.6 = 34.3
